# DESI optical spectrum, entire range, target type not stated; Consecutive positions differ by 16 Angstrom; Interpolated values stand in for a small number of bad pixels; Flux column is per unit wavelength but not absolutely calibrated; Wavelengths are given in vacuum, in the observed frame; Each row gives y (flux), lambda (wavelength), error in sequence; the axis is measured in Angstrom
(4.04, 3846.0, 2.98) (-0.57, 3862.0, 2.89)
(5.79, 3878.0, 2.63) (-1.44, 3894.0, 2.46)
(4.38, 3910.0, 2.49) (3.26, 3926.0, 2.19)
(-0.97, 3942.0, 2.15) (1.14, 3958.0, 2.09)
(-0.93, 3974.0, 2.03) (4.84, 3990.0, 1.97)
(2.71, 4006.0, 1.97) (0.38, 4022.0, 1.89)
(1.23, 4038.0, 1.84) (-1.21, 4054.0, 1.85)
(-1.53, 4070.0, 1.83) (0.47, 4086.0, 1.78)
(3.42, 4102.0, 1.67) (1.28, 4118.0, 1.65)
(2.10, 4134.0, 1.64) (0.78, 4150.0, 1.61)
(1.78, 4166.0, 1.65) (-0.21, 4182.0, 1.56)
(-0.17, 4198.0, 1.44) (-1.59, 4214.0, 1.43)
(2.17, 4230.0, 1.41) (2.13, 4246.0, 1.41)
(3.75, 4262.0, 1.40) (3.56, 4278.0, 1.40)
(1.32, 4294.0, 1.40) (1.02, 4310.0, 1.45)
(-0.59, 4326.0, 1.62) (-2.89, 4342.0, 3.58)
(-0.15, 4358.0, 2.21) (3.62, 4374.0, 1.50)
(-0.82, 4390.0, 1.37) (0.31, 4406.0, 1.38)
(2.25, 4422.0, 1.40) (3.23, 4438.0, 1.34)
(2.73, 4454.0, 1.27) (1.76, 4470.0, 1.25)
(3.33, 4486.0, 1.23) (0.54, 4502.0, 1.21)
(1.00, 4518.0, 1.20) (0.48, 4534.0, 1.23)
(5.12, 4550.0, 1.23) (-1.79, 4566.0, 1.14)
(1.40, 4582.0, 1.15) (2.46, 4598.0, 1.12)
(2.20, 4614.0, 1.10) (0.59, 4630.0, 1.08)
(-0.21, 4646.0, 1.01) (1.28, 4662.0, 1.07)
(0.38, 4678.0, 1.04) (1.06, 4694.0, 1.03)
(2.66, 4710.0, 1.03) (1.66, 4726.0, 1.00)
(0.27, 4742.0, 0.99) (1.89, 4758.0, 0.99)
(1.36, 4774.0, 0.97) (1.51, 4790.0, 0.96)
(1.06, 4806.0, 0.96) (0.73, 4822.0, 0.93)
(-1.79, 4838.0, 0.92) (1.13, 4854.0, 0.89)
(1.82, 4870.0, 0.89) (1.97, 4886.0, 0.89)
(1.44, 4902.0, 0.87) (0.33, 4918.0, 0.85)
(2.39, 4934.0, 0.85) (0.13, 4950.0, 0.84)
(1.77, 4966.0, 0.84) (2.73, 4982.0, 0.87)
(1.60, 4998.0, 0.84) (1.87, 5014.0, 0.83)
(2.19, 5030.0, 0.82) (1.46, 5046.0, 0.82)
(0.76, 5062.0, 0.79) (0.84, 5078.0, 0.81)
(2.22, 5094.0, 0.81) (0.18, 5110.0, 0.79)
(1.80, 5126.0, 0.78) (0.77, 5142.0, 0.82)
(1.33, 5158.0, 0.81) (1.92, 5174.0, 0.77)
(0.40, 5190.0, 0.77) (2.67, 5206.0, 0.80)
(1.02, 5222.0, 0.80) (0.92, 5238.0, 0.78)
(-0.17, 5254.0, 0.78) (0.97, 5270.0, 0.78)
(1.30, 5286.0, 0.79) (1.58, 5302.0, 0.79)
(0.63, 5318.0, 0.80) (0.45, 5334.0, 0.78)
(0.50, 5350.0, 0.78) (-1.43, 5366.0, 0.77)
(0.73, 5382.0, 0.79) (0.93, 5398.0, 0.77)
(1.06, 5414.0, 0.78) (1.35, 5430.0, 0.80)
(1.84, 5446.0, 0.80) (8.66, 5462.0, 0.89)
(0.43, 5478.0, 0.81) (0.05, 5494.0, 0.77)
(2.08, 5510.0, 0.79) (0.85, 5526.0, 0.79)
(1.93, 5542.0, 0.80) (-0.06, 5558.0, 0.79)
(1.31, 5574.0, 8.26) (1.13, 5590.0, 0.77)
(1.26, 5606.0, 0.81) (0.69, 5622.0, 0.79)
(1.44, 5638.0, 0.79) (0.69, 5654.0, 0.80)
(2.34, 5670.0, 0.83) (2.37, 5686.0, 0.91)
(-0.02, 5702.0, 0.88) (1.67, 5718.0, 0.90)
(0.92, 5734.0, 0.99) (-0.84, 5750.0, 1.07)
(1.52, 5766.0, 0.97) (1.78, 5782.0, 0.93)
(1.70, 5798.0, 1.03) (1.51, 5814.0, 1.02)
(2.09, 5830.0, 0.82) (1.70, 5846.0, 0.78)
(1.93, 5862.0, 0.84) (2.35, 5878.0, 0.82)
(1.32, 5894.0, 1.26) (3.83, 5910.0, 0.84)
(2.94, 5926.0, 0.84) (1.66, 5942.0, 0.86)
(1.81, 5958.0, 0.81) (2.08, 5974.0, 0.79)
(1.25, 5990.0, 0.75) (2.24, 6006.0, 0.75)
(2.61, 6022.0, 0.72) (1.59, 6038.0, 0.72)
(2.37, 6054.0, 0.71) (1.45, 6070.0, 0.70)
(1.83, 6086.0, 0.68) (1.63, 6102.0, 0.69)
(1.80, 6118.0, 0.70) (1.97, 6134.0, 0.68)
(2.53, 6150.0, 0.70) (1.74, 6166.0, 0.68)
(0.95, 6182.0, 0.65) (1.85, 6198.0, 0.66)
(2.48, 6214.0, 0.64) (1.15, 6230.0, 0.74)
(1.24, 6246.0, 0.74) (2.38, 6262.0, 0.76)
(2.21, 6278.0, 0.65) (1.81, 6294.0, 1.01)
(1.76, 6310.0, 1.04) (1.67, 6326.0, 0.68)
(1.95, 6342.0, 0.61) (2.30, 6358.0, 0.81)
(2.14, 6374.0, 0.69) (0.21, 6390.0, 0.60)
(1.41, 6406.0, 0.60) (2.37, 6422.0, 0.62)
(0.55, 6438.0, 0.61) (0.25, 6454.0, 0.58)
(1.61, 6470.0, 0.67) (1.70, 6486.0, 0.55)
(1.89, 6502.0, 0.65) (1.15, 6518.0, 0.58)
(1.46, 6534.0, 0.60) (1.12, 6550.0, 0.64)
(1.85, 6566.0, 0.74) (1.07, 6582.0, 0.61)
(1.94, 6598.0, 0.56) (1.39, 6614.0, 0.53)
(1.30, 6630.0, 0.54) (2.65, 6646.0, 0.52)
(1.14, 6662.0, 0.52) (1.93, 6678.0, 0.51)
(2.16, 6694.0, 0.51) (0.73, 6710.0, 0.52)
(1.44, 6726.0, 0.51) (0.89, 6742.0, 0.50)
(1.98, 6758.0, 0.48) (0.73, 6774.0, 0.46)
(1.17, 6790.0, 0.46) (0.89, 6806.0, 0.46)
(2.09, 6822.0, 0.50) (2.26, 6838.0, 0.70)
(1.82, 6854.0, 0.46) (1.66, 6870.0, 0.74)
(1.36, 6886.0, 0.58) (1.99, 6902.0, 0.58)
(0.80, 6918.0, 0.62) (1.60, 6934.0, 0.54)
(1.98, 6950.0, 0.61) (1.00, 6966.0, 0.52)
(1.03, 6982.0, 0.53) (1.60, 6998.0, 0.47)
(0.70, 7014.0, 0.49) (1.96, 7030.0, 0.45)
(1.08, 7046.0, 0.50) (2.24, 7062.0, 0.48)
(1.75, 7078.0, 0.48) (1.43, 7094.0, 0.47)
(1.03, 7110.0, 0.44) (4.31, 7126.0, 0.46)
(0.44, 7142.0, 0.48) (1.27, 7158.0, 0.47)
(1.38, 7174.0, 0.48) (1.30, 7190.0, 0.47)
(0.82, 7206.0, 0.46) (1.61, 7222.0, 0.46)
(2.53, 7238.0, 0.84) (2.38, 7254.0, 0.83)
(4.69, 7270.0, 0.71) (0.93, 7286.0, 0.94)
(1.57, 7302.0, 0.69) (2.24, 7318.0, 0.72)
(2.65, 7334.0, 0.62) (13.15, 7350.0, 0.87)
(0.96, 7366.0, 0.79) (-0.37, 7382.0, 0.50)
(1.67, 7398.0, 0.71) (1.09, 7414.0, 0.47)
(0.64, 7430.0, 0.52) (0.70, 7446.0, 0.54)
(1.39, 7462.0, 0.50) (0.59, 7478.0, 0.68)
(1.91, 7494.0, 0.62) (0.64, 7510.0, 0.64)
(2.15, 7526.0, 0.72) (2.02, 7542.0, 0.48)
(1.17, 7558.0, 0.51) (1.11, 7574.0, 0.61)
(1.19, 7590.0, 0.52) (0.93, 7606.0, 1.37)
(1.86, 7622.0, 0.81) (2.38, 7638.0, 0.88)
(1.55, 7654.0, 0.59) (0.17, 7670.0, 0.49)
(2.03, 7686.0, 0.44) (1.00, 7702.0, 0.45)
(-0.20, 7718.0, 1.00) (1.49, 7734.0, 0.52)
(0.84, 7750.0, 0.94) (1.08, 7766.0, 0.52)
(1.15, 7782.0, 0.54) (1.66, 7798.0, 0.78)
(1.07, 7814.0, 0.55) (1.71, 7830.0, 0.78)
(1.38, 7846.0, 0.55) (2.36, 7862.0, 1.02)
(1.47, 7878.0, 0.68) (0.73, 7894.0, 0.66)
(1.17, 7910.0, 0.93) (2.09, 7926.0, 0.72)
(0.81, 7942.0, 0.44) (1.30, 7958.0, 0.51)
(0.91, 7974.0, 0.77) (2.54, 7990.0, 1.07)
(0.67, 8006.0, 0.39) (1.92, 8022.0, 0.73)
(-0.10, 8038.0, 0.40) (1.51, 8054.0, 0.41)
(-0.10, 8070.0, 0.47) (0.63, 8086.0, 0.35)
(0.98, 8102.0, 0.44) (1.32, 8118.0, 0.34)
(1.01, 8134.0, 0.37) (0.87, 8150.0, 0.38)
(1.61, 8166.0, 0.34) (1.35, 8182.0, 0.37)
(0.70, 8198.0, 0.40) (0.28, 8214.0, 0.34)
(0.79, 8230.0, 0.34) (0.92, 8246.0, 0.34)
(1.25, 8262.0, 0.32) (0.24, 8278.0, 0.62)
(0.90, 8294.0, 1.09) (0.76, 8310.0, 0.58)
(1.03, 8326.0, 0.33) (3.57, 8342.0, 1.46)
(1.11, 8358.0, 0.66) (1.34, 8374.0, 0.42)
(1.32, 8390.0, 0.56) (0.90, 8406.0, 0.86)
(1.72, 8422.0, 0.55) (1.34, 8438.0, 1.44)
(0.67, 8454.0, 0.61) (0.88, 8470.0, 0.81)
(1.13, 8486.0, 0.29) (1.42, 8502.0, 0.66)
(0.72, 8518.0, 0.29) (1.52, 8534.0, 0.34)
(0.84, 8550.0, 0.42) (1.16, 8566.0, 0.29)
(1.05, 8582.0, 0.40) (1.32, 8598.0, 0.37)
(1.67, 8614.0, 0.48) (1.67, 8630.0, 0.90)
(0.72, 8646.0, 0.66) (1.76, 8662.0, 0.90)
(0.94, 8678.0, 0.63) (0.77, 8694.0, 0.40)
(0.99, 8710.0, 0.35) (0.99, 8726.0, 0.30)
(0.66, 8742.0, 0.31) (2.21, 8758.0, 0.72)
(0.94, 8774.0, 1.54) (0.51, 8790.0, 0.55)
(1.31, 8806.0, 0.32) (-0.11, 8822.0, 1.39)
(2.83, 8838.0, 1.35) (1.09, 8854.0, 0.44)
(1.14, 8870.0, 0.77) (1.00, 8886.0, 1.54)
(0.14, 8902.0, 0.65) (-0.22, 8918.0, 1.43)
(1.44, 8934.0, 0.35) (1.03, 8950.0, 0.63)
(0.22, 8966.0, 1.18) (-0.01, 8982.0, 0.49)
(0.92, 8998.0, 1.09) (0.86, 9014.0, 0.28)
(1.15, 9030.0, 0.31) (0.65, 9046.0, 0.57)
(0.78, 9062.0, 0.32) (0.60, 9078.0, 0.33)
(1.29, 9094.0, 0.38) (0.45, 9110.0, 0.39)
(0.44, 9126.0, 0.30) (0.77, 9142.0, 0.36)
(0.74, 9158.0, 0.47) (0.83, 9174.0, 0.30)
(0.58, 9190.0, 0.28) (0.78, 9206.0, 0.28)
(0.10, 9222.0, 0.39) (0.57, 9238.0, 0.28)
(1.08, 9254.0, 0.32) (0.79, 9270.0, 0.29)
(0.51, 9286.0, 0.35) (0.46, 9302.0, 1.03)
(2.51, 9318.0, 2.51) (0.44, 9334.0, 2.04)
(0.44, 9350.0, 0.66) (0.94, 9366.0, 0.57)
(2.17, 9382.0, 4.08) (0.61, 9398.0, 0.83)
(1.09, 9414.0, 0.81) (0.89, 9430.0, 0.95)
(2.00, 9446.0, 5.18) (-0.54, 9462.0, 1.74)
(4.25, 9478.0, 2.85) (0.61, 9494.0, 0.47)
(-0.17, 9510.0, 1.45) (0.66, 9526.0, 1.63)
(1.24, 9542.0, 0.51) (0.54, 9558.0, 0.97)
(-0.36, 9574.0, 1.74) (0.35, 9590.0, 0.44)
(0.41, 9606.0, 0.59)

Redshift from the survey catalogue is 0.47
